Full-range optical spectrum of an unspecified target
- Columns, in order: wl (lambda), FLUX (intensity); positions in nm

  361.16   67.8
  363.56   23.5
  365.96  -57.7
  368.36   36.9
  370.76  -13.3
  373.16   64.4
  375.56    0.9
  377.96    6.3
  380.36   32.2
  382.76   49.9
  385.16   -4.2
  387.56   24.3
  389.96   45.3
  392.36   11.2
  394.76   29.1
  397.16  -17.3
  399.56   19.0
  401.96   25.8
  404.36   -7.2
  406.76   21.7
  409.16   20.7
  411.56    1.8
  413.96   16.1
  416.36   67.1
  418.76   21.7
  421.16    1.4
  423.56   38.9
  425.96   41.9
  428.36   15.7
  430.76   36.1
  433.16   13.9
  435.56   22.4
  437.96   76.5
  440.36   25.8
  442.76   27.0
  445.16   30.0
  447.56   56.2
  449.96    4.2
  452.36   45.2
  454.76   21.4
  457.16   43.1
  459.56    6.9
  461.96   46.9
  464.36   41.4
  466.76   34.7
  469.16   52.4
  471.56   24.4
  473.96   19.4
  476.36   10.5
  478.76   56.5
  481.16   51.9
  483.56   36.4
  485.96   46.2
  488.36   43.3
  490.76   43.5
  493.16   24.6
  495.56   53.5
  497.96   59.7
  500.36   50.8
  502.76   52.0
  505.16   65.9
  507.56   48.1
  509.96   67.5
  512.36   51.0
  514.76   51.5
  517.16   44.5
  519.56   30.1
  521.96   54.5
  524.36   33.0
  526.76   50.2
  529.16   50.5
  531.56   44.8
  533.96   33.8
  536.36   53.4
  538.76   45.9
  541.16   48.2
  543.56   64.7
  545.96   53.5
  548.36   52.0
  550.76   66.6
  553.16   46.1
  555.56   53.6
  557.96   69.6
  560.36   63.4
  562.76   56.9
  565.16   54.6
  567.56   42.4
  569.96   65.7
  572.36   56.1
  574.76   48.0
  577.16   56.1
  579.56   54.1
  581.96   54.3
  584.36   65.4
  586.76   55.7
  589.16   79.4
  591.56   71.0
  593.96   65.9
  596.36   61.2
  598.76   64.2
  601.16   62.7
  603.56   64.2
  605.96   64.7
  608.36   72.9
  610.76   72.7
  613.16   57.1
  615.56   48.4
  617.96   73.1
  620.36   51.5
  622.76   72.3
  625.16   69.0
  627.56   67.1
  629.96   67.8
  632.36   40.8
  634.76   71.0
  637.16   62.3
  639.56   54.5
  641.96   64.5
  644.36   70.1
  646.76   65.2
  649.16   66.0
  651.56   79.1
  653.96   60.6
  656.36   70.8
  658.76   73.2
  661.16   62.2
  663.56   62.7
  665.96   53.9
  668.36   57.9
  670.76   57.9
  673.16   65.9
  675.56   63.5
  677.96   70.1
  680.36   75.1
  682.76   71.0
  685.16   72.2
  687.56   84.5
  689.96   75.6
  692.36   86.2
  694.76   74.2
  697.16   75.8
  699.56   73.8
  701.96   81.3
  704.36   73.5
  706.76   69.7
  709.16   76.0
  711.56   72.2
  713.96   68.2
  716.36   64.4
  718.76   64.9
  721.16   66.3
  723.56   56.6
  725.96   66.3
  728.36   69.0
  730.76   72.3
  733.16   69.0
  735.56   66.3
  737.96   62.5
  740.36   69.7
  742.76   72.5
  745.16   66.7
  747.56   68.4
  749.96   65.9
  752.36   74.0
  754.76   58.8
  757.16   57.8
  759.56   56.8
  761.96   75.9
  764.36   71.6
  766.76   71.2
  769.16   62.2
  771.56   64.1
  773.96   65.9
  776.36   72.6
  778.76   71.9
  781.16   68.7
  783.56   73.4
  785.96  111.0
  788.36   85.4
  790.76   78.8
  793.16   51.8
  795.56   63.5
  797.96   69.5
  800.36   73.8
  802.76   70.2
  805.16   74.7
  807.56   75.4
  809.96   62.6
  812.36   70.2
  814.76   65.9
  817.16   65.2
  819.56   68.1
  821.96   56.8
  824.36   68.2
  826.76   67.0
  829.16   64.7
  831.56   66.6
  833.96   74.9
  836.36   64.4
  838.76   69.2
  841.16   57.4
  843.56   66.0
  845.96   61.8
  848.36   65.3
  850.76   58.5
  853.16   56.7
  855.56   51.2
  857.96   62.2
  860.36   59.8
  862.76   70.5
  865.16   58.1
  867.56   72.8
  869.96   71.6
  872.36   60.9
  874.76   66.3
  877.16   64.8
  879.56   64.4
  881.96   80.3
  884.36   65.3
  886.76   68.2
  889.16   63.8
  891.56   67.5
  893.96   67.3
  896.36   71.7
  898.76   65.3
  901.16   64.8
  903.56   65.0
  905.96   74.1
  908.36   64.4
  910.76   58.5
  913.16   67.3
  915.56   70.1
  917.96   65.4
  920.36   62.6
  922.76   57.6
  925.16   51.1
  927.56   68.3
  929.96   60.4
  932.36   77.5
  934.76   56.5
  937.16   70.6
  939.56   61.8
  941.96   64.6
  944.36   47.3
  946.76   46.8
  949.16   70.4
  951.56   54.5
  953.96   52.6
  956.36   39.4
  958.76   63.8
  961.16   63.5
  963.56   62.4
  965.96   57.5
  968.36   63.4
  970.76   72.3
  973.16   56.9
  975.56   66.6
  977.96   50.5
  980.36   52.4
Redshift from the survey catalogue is 0.198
